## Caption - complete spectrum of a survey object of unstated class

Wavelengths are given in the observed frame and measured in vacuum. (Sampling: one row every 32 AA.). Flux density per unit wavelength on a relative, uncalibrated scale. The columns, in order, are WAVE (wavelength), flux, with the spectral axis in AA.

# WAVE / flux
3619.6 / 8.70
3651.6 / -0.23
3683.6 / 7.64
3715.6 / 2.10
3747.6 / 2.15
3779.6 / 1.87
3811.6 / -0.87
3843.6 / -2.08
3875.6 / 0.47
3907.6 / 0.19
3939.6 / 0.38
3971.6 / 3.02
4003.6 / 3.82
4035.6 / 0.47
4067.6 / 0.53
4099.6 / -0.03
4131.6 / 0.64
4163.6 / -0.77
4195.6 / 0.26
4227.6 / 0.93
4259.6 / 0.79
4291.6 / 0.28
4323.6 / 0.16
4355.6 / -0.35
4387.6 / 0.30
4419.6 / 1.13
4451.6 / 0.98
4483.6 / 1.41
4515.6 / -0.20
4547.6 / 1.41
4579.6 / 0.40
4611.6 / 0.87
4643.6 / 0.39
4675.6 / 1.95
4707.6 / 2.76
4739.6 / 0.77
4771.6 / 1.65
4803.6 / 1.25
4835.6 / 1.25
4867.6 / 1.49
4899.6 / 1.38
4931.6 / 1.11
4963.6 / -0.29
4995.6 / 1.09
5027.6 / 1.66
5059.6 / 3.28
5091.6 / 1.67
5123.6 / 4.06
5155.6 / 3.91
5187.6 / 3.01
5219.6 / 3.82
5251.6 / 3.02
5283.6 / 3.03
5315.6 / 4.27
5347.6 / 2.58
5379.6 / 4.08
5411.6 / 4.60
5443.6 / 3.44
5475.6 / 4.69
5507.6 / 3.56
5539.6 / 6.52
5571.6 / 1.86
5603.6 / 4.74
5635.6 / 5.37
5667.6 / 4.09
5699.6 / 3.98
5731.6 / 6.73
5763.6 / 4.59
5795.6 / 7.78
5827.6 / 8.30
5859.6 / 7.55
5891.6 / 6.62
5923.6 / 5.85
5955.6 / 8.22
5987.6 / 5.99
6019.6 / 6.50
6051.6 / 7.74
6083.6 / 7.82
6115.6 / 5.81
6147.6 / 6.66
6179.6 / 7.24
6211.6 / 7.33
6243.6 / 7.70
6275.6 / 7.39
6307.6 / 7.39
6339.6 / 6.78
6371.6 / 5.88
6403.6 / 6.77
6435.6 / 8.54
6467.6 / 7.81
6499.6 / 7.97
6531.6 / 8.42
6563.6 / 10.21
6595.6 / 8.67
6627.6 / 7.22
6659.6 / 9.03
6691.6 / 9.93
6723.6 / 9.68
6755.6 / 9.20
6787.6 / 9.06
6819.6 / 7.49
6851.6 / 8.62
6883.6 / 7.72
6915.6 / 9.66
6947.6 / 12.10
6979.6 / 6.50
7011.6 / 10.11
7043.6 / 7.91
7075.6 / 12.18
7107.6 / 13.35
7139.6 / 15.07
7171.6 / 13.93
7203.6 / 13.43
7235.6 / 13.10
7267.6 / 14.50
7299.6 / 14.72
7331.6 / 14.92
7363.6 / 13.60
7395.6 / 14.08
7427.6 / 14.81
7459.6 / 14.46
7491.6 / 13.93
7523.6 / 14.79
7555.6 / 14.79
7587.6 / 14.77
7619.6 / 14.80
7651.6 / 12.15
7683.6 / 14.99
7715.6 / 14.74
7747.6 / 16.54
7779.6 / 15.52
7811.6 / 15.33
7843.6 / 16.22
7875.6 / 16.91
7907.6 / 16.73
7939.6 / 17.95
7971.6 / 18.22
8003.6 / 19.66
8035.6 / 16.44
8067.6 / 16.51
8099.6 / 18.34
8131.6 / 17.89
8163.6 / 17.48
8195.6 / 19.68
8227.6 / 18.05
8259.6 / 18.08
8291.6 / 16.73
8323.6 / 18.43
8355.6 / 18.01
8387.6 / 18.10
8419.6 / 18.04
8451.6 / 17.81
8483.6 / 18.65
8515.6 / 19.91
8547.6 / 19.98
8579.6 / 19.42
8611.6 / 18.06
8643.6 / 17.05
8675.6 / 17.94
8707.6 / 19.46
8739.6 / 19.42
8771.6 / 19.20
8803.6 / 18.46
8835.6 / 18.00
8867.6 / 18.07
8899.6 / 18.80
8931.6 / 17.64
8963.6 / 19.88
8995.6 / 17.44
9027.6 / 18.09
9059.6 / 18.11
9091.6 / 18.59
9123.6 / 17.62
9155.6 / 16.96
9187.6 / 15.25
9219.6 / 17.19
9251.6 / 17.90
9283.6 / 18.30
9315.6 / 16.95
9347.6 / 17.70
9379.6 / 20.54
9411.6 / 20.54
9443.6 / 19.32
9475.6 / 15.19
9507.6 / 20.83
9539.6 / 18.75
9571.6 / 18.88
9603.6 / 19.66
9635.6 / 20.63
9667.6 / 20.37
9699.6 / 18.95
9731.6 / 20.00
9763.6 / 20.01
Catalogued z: 0.77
